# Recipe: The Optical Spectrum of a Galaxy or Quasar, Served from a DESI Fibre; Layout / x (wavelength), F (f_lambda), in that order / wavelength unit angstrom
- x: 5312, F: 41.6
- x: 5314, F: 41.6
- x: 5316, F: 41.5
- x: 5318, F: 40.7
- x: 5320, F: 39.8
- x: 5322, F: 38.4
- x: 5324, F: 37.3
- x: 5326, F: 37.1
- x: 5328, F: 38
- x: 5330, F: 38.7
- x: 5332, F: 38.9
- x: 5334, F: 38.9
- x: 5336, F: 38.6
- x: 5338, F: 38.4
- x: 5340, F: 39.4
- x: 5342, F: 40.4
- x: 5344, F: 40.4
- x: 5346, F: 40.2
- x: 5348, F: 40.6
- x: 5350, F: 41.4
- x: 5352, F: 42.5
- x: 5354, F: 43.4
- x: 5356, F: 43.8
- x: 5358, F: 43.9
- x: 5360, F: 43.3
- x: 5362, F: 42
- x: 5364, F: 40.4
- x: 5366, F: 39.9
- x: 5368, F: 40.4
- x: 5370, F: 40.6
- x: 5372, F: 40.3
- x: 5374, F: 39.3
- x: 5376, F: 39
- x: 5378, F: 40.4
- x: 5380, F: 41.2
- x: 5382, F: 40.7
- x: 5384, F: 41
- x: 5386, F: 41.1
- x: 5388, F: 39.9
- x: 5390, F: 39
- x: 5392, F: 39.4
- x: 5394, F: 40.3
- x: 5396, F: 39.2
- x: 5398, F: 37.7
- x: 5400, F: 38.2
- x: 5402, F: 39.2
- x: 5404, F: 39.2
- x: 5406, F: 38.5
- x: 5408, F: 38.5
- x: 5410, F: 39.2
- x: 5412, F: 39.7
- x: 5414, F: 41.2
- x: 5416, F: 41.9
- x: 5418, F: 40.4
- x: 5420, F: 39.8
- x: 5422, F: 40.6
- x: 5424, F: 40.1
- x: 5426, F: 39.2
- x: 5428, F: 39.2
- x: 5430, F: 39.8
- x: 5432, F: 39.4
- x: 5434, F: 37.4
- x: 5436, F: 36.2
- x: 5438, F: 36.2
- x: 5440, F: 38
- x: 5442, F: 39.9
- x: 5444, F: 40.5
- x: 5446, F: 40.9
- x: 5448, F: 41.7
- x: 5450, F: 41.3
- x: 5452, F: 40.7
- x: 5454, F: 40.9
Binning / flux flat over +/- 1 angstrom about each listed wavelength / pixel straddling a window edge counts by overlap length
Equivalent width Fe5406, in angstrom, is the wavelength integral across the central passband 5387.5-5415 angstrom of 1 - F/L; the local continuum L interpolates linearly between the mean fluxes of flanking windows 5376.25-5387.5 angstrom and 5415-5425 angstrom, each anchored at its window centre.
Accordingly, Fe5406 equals 0.96 angstrom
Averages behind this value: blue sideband 40.7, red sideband 40.6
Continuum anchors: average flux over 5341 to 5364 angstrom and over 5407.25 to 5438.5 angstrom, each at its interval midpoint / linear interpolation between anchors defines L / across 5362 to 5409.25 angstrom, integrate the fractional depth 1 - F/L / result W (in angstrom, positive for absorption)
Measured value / 1.1 angstrom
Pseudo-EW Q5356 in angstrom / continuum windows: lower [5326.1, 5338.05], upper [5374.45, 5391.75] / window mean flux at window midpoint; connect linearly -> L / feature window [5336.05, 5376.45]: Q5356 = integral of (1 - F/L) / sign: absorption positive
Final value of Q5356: -1.7 angstrom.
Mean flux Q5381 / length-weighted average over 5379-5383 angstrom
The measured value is 41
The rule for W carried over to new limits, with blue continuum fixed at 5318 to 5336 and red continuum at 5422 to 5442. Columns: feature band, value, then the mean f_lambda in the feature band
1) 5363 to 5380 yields -0.7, 40.1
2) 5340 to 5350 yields -0.5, 40.4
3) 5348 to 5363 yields -1.6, 42.7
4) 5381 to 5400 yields -0.6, 39.7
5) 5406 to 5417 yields -0.4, 40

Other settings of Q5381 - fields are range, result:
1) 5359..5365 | 41.9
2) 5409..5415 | 40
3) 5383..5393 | 40.1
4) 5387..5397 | 39.6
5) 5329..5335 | 38.8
